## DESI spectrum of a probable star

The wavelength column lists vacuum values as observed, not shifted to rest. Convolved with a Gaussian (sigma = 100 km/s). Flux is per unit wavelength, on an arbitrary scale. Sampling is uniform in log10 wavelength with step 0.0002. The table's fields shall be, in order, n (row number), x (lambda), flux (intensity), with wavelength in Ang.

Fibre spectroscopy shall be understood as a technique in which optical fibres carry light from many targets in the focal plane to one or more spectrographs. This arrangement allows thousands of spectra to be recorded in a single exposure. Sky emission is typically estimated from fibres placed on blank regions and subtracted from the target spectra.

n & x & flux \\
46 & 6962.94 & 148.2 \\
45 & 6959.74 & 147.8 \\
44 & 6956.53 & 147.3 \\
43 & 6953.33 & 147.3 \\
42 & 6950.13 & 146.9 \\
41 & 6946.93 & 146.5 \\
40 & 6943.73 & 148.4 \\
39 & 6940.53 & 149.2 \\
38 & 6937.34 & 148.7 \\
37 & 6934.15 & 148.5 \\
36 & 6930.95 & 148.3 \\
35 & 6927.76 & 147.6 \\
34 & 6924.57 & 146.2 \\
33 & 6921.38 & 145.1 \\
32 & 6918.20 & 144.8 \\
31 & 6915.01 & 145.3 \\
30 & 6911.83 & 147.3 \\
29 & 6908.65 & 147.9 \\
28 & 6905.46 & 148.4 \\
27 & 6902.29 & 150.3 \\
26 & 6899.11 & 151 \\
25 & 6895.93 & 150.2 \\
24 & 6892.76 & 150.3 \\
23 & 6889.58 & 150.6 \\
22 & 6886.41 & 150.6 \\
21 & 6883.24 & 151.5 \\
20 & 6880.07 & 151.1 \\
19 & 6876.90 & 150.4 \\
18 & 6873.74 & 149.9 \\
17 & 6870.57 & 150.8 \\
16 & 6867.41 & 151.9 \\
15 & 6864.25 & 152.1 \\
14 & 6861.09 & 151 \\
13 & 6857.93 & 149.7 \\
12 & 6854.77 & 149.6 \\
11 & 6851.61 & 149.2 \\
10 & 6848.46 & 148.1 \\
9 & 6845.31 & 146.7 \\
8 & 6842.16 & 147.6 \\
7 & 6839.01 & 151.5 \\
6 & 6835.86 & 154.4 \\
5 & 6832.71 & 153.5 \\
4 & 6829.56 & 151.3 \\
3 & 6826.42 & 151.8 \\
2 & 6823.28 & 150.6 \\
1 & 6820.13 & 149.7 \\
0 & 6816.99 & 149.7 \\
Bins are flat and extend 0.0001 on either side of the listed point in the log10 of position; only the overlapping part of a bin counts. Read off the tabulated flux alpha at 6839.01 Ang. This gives 151.5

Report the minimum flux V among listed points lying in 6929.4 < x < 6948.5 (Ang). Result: 146.5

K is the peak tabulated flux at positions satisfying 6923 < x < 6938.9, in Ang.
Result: 148.7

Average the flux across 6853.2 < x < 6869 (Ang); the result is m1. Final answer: 151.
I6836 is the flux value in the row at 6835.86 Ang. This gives 154.4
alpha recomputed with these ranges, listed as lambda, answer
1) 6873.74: 149.9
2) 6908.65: 147.9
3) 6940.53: 149.2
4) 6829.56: 151.3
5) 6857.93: 149.7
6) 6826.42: 151.8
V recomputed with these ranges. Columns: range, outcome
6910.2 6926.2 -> 144.8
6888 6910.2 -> 147.9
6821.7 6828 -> 150.6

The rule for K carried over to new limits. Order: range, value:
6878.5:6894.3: 151.5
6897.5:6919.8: 151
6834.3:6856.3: 154.4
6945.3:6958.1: 147.3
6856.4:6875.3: 152.1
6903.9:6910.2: 148.4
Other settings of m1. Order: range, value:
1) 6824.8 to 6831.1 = 152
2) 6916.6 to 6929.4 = 146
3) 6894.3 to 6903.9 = 151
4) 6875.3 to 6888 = 151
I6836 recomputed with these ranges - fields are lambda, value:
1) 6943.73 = 148.4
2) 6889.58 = 150.6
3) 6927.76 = 147.6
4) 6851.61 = 149.2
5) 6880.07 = 151.1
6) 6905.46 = 148.4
